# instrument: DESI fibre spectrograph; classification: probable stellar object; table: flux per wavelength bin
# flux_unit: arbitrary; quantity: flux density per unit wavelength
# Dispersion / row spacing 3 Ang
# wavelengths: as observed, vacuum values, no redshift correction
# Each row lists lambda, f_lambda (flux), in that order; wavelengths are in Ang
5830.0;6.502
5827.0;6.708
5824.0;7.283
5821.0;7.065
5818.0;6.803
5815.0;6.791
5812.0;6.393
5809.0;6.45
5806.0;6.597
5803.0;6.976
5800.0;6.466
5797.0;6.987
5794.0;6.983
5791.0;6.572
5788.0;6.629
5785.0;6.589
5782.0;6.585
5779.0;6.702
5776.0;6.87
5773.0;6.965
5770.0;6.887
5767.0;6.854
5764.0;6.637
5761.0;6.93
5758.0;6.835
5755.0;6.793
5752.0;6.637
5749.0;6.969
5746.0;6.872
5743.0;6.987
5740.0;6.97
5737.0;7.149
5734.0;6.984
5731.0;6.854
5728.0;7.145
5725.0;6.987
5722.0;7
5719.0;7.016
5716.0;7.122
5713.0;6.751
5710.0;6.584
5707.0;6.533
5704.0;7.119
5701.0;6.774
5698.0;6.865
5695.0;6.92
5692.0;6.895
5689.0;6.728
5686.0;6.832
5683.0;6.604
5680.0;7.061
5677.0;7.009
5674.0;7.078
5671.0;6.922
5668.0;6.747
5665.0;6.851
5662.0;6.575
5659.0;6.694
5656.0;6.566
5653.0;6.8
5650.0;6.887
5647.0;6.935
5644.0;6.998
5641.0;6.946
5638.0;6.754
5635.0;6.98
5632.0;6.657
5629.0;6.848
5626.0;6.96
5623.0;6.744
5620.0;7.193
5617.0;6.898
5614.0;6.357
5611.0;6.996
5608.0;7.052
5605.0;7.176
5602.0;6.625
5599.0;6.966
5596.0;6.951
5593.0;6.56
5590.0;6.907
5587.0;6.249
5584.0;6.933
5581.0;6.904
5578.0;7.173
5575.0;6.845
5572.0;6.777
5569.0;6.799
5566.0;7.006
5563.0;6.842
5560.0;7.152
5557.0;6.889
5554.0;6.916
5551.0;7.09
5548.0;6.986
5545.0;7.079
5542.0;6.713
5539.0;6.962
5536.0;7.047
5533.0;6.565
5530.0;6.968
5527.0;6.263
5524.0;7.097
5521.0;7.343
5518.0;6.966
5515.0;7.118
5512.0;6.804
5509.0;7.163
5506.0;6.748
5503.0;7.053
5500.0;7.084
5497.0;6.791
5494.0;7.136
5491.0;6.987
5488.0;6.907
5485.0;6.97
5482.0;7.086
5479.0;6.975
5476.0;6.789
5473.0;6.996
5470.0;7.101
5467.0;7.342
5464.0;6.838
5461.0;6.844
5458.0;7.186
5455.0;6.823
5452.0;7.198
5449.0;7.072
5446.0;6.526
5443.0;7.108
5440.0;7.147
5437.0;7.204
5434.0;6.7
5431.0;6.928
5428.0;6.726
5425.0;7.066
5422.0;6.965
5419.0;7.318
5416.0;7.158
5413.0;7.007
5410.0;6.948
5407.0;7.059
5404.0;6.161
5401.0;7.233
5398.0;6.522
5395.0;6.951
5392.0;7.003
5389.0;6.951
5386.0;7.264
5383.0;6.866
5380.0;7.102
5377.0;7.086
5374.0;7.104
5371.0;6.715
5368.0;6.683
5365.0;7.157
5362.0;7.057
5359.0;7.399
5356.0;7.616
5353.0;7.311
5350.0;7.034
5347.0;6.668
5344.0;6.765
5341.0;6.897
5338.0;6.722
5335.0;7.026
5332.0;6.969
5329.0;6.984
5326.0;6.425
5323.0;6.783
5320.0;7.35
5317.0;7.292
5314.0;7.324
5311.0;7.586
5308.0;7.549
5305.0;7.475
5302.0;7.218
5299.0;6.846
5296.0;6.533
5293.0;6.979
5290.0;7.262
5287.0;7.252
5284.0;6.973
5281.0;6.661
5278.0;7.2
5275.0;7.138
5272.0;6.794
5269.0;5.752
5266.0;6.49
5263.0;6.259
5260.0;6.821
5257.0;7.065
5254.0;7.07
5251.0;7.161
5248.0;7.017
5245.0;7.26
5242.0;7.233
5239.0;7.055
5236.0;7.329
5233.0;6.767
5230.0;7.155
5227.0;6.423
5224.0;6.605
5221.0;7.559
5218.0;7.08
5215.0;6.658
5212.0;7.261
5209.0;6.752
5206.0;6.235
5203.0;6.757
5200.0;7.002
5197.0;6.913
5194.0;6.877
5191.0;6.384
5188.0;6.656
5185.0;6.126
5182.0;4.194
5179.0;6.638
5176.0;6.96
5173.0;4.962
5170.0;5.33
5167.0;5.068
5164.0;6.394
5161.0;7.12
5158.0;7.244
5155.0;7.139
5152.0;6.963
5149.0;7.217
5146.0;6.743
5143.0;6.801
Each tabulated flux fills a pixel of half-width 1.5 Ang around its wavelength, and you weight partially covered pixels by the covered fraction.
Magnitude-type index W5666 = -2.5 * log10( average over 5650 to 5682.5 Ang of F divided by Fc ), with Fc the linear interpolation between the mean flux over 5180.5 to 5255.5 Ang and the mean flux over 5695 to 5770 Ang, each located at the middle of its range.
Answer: 0.01 mag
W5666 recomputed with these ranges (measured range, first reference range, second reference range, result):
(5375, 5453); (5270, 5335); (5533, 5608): 0.00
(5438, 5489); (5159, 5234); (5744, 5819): -0.06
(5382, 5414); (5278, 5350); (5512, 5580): 0.01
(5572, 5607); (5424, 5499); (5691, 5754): 0.02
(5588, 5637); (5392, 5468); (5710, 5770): 0.01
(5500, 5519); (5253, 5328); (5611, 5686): -0.02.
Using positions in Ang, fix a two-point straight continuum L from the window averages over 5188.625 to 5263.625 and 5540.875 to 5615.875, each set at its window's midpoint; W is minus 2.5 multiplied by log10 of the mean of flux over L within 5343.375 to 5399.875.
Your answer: -0.02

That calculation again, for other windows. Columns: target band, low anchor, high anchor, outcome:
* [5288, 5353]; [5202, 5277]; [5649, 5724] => -0.03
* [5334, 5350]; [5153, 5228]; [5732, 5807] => -0.04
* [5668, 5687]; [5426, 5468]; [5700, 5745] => 0.01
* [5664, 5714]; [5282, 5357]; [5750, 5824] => 0.00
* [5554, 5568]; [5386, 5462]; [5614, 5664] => -0.01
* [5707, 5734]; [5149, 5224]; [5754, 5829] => -0.03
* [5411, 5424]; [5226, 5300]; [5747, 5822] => -0.04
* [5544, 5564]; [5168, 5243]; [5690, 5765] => -0.03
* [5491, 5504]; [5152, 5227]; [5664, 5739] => -0.04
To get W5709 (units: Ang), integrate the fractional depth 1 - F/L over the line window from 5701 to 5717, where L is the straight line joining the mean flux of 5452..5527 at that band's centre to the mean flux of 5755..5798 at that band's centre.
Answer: 0.1 Ang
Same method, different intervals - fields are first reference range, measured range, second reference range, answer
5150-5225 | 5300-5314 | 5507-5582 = -1.6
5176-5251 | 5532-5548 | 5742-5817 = -0.3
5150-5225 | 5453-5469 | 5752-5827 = -0.9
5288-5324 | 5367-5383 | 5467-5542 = 0.4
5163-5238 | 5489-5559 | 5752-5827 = -3.2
